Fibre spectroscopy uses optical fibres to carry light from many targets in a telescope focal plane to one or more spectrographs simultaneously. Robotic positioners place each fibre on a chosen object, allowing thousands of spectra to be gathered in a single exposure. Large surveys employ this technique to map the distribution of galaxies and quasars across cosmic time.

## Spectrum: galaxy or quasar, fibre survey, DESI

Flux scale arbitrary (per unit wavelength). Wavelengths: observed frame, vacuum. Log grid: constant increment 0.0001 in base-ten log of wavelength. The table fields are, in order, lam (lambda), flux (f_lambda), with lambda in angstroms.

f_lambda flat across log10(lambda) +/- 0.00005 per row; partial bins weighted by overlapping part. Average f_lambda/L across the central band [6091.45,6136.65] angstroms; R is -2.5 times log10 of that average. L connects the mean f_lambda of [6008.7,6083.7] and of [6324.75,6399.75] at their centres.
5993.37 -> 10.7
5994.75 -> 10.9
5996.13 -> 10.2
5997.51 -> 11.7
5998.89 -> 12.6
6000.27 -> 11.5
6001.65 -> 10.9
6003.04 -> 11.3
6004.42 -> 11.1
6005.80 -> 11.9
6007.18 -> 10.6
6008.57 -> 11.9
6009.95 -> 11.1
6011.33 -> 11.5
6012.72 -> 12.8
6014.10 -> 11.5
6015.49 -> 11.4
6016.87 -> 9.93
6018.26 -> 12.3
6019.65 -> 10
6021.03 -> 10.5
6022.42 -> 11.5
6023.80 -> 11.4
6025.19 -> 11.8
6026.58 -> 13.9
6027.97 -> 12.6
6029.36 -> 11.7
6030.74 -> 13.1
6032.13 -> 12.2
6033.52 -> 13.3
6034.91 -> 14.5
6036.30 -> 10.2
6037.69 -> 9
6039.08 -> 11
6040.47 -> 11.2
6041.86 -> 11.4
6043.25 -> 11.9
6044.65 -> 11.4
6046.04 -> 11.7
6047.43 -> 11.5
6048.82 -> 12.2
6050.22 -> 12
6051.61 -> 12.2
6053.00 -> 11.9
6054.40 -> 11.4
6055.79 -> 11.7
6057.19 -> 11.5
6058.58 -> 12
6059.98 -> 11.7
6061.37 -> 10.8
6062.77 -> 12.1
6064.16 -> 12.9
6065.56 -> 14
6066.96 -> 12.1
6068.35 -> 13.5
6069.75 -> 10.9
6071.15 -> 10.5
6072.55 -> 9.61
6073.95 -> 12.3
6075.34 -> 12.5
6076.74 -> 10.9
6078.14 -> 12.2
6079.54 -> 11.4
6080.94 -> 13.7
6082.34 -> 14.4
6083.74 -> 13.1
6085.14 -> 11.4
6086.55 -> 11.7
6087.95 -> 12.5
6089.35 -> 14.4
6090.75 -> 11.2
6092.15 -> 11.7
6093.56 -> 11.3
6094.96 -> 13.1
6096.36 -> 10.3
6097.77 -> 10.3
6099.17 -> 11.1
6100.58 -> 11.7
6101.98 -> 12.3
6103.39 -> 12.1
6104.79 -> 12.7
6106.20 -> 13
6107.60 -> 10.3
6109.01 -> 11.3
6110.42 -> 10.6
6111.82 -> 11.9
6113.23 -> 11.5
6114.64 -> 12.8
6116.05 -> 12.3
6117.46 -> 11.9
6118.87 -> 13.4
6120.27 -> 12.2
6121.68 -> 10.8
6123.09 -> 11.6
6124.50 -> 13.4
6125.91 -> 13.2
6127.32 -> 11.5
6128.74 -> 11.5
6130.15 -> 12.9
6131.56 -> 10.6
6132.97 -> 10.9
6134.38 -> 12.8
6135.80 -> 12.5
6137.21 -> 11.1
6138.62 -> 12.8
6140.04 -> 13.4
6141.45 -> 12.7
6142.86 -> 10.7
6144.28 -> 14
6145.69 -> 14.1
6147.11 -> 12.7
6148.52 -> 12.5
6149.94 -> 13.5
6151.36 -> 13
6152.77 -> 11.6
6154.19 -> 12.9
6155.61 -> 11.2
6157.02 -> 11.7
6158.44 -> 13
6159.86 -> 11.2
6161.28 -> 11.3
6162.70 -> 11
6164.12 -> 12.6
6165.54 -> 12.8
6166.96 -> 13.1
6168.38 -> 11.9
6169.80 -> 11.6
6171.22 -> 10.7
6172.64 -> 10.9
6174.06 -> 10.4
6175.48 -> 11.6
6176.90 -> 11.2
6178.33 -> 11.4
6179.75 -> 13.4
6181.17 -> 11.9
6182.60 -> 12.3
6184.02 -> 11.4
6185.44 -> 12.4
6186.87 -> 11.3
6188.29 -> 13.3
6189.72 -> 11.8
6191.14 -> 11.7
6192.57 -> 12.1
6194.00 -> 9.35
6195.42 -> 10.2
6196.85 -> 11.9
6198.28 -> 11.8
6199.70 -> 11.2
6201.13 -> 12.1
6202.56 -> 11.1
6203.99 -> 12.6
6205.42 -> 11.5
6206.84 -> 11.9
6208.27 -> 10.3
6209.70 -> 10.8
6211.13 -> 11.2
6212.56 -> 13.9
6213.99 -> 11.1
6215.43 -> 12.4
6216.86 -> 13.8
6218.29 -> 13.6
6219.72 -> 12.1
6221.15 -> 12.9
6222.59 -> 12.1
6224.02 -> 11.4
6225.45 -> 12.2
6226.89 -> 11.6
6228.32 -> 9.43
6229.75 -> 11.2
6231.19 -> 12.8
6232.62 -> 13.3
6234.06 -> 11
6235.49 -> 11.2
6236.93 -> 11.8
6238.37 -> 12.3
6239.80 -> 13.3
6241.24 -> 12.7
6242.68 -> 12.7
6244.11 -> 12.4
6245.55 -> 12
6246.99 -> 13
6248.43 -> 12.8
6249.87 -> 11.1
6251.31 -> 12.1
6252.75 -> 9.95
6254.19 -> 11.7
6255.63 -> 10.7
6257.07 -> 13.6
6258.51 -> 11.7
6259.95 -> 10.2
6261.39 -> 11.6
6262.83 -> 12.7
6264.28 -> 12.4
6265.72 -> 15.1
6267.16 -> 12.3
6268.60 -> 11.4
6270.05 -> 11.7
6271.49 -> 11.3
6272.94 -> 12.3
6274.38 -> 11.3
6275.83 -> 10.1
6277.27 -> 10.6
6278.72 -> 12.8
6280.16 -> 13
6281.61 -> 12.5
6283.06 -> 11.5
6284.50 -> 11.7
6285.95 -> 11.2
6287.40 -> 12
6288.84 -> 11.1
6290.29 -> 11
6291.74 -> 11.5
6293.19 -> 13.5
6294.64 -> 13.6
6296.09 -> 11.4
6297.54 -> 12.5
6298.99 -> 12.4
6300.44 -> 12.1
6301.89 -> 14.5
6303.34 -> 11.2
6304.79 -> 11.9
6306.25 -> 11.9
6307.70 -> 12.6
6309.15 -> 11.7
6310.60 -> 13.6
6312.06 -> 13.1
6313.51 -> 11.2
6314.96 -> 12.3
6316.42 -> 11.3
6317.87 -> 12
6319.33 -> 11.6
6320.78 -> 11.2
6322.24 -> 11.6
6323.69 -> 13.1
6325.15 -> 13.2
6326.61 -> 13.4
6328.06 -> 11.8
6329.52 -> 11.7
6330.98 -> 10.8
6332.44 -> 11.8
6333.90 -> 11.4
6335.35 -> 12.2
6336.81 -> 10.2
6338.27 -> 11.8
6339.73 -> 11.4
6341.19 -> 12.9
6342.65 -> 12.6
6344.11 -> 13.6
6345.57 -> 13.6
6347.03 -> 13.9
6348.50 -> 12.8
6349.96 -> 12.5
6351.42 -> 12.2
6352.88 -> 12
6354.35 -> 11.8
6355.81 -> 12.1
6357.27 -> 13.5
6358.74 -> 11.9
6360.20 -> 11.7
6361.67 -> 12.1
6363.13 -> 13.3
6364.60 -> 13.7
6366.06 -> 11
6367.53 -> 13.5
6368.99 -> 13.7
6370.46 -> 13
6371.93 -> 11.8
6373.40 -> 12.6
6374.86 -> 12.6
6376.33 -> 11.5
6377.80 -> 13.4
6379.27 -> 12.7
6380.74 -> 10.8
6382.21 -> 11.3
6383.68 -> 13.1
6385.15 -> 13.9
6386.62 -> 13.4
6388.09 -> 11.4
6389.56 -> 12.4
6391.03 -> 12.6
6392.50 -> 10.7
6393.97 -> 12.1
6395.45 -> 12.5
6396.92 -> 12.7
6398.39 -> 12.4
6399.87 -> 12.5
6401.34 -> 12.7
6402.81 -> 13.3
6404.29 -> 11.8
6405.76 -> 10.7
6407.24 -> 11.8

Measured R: 0.01 mag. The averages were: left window 11.8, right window 12.4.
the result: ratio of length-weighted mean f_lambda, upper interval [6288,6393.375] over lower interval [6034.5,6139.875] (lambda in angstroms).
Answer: 1.03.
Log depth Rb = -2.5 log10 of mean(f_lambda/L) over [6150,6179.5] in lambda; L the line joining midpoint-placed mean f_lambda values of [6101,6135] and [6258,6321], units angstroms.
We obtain 0.02 mag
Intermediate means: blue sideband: 12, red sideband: 12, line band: 11.8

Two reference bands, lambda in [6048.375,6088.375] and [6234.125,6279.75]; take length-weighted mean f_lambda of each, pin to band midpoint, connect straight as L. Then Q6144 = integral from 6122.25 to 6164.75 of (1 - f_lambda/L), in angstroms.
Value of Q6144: -0.90 angstroms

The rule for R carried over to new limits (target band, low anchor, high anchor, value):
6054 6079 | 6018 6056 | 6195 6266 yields 0.00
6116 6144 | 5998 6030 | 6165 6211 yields -0.05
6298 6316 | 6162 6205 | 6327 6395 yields -0.02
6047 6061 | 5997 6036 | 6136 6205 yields 0.00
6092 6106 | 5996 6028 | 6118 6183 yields 0.02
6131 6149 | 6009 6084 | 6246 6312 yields -0.04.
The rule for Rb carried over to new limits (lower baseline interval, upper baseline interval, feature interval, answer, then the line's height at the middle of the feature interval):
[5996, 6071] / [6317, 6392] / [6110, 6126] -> -0.02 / 11.9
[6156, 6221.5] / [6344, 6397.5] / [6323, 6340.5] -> 0.04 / 12.4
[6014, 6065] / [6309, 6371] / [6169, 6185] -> 0.04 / 12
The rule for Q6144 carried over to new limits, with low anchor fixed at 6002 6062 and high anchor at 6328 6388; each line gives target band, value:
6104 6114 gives 0.2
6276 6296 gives 0.5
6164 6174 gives 0.1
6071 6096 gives -0.8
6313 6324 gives 0.5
